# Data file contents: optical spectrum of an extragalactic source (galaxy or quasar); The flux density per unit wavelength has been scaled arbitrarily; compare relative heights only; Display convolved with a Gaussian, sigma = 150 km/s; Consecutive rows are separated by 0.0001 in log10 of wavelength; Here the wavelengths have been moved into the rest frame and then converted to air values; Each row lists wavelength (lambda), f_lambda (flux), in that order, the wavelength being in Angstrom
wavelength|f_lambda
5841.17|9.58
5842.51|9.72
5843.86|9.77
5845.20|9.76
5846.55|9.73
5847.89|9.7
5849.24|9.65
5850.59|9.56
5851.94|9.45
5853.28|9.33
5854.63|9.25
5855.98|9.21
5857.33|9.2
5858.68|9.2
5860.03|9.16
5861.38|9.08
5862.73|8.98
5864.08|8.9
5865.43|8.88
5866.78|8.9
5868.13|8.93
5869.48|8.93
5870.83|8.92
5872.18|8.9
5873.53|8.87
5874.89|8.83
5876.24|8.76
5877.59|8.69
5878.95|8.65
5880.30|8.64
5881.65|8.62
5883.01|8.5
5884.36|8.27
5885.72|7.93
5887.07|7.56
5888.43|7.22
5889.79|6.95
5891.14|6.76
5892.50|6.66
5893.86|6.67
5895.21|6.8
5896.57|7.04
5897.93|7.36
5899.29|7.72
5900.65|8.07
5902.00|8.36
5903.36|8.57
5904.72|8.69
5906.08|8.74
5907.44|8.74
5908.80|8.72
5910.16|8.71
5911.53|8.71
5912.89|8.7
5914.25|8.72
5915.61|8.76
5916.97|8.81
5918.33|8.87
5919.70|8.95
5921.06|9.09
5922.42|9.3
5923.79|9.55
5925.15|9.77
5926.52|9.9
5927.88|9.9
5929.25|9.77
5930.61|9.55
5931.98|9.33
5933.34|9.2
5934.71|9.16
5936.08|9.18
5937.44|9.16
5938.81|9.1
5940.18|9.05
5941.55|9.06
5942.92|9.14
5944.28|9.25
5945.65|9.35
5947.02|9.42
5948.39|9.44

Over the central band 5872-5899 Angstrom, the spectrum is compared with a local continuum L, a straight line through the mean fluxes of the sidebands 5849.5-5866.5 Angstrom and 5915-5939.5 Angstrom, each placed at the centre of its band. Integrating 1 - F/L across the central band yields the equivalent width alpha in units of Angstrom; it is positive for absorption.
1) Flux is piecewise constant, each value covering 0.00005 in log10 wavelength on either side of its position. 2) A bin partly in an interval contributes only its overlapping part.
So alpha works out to 4.0 Angstrom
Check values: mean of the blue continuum 9.19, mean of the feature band 7.86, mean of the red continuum 9.3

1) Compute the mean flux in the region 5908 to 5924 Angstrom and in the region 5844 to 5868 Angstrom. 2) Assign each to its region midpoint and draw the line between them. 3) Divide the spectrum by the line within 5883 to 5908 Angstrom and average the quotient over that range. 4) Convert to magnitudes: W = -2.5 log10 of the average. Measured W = 0.173 mag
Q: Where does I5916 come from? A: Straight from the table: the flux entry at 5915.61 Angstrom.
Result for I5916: 8.76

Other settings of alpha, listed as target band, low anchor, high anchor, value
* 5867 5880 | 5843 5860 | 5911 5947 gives 0.8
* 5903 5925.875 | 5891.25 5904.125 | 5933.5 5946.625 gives -2.2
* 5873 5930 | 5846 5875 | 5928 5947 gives 4.9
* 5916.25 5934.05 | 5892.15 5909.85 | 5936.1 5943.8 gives -1.5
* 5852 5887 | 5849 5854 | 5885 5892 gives -1.9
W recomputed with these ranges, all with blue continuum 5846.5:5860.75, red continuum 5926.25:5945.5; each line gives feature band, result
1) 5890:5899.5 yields 0.32 mag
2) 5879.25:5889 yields 0.15 mag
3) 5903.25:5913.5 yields 0.08 mag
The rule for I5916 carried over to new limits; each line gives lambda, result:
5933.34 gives 9.2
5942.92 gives 9.14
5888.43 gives 7.22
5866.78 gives 8.9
